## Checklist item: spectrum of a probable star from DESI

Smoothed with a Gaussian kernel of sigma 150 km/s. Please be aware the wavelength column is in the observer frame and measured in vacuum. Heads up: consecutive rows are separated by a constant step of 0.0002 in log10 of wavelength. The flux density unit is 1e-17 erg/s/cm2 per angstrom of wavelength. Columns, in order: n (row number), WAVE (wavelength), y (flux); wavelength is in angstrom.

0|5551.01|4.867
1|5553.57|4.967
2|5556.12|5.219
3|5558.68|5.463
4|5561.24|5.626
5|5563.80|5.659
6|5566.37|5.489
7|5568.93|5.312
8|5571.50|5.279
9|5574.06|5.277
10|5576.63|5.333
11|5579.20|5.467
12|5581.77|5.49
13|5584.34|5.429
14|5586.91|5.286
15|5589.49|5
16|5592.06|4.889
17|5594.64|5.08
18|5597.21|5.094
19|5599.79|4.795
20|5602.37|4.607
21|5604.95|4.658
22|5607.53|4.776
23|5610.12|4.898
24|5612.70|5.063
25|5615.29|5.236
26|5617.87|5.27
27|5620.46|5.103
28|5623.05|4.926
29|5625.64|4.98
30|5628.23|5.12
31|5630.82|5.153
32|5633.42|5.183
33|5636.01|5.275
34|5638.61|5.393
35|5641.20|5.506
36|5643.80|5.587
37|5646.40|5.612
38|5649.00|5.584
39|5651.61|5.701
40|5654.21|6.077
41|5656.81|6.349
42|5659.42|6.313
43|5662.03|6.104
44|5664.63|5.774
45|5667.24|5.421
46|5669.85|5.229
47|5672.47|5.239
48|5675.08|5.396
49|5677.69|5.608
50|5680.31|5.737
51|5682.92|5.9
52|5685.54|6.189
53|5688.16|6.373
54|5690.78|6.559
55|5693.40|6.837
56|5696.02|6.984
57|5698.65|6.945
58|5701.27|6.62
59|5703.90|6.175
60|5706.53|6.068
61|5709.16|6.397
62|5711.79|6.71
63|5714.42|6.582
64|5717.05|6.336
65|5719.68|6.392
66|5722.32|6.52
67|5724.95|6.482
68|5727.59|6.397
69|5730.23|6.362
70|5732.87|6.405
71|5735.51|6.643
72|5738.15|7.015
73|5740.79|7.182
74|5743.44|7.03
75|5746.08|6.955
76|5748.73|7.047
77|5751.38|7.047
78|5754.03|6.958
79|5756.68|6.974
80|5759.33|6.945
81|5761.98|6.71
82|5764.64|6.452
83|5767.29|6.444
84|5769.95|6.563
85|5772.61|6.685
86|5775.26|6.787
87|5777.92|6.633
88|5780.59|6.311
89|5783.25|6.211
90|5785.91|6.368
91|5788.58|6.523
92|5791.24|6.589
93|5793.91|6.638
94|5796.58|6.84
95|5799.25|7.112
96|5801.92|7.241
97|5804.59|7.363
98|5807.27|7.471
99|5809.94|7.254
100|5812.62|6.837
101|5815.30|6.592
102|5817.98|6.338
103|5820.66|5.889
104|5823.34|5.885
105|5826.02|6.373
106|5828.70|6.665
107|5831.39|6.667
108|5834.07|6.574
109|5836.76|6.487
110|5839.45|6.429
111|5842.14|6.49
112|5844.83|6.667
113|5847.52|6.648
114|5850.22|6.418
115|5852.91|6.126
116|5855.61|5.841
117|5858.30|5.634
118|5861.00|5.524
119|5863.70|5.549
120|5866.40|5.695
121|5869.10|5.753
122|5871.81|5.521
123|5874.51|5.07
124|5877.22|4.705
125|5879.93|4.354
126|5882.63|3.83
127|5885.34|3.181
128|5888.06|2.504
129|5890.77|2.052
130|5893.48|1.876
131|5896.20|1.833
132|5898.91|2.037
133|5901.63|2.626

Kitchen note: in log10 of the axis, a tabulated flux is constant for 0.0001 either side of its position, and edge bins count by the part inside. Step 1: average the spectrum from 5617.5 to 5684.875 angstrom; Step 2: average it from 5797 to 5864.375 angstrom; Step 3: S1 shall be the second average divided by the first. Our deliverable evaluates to 1.2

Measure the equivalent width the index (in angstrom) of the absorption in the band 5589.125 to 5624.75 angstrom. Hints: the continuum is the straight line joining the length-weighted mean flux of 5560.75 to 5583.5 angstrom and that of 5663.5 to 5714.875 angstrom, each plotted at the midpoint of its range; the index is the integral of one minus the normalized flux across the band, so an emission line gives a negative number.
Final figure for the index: 4.3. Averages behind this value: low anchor 5.43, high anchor 6.13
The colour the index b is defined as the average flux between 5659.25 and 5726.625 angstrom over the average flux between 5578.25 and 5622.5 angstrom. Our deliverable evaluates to 1.2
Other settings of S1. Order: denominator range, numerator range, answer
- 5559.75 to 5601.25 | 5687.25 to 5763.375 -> 1.27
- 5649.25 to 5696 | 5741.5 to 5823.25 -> 1.13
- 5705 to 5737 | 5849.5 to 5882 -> 0.85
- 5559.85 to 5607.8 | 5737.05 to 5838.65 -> 1.29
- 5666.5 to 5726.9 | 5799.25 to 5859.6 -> 1.05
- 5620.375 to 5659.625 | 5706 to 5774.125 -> 1.22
